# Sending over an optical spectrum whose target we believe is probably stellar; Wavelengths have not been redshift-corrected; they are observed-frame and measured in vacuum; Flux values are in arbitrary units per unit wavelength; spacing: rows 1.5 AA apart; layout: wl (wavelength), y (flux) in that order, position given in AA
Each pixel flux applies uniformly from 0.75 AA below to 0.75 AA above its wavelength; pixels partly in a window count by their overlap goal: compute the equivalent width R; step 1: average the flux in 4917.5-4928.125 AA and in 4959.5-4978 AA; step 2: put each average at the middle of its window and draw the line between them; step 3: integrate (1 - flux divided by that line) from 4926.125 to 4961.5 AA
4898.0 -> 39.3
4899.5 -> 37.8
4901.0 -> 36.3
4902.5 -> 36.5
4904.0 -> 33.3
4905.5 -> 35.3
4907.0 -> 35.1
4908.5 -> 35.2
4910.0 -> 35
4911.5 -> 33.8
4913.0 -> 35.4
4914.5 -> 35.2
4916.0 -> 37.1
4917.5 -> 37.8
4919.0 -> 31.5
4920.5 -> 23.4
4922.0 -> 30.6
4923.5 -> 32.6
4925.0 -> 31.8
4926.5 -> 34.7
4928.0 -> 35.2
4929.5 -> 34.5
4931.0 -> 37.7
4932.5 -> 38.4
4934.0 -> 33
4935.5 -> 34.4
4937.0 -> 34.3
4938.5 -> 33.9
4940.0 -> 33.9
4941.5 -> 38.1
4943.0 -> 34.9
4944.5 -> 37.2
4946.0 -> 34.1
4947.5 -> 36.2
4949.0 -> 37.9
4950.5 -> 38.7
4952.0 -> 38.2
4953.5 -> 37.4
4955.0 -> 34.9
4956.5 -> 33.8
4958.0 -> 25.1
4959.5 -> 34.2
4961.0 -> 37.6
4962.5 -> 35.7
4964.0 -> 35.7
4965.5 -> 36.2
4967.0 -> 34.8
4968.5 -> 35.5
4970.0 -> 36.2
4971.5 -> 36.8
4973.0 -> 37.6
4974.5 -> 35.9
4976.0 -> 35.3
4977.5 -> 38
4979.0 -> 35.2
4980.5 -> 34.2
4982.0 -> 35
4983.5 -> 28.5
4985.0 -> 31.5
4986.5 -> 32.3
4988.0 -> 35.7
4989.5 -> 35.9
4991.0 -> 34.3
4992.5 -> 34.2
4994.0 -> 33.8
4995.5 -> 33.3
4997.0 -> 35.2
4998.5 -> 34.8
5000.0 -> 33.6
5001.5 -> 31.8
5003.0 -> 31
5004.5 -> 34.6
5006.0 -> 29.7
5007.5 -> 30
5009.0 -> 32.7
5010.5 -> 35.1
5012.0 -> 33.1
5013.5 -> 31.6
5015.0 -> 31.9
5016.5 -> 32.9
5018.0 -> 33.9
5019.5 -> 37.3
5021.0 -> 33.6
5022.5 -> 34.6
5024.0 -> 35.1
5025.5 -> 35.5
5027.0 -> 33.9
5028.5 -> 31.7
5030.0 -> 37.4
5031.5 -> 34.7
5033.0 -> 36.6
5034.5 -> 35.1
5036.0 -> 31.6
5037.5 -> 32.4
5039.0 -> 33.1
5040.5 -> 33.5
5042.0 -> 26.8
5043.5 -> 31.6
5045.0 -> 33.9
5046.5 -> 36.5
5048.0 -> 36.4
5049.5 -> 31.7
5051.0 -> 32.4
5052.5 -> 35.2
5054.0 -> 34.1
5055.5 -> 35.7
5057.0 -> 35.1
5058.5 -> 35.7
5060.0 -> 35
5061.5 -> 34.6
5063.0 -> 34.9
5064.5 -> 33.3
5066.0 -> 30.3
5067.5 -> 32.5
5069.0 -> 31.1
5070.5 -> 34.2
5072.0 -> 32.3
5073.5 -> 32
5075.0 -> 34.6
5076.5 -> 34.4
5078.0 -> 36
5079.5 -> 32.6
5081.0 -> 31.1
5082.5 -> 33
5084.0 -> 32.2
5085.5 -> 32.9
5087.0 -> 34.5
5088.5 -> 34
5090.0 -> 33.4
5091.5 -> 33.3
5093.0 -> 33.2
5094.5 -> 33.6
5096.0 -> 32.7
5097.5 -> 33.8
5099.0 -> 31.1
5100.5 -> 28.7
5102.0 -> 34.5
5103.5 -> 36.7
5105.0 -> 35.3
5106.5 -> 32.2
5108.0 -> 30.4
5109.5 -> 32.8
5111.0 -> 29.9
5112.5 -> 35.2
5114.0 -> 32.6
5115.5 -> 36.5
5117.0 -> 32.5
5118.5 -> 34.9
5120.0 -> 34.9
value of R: -1.8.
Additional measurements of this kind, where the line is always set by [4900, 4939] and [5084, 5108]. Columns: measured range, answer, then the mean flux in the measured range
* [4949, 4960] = -0.2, 34.8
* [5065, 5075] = 0.3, 32.3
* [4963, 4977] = -0.8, 36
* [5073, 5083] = 0.0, 33.4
